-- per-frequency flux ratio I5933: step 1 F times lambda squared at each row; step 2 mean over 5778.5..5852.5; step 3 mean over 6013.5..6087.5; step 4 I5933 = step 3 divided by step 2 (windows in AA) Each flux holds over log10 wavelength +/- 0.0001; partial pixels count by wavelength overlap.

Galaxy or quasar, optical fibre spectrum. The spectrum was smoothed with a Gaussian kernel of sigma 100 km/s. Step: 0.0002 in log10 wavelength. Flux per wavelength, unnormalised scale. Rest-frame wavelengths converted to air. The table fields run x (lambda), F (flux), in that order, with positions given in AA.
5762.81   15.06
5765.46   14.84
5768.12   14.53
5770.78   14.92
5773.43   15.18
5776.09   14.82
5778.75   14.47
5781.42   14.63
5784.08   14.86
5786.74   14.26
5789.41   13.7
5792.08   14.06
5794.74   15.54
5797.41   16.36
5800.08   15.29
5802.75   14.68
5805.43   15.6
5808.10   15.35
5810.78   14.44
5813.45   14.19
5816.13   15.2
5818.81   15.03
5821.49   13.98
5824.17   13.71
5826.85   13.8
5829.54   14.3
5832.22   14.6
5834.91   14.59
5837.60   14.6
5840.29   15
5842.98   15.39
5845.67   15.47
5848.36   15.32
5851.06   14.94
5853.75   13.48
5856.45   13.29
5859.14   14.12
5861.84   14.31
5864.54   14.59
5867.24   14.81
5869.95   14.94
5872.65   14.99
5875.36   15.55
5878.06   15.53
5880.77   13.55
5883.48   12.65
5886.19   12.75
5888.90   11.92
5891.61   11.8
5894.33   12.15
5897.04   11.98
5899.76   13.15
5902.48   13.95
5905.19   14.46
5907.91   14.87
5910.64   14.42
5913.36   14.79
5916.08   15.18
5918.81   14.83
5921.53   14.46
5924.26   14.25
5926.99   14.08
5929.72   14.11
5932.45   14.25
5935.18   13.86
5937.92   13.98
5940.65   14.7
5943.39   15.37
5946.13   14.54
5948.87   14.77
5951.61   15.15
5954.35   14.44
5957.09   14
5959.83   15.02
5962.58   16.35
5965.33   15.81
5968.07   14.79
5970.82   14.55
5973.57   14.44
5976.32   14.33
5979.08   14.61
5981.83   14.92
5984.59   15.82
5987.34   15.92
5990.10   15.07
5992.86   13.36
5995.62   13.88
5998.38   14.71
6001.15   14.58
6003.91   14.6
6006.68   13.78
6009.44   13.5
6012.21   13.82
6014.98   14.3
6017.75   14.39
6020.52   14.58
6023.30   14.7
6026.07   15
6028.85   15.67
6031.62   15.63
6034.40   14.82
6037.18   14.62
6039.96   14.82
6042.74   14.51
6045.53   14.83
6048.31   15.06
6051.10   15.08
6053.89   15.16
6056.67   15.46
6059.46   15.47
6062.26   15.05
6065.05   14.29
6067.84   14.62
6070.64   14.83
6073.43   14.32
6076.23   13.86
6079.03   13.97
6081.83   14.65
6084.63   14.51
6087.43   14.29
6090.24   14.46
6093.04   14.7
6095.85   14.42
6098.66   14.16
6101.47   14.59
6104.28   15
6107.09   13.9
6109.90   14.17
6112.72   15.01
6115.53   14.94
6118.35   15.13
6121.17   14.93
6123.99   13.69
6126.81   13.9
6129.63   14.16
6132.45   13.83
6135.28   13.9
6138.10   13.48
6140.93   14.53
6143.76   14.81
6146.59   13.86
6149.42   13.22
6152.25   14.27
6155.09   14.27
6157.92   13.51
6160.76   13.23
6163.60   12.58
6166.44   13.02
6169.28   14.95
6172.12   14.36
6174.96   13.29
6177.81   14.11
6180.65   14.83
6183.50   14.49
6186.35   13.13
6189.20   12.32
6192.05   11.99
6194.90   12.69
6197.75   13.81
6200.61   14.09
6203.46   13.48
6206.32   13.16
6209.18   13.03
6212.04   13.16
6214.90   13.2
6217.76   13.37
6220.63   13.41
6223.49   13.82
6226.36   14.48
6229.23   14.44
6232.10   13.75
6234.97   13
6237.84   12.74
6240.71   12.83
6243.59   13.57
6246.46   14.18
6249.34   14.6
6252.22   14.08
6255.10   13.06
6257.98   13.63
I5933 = 1.1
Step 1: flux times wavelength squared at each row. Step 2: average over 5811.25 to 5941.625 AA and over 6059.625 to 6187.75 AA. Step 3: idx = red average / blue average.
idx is 1.1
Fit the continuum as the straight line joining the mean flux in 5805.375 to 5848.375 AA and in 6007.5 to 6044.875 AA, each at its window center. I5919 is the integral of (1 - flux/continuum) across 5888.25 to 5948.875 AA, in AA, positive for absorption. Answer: 2.7 AA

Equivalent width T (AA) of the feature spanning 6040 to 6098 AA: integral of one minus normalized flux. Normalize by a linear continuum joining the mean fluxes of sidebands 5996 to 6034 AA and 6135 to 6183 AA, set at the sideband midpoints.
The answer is -1.5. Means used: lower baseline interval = 14.5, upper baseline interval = 13.9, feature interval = 14.7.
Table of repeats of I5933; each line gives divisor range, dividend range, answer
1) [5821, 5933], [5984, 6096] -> 1.09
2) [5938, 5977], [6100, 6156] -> 1.02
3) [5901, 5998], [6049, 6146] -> 1.04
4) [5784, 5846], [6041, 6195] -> 1.07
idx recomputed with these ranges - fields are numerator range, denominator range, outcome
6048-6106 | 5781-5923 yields 1.10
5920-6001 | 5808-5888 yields 1.05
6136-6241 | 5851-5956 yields 1.06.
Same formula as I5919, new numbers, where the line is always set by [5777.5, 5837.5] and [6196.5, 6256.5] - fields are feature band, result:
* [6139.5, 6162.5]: -0.3 AA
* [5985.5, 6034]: -1.5 AA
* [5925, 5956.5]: -0.3 AA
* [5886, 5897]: 1.8 AA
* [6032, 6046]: -0.7 AA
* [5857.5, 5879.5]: -0.5 AA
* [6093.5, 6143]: -1.7 AA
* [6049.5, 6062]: -1.1 AA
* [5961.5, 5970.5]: -0.8 AA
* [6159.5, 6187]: -0.2 AA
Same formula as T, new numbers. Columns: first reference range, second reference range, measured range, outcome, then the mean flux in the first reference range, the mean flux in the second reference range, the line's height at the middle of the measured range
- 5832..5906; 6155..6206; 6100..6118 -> -1.29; 14.1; 13.5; 13.7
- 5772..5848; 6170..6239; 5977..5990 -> -0.94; 14.8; 13.5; 14.2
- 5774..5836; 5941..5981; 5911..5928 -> 0.25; 14.7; 14.9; 14.8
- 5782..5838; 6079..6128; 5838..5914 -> 2.89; 14.7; 14.5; 14.6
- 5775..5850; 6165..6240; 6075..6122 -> -2.20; 14.8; 13.5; 13.9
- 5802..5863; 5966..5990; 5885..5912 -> 2.94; 14.6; 15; 14.8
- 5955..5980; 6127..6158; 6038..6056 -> -0.56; 14.9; 14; 14.5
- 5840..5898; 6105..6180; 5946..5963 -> -0.98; 14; 14.1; 14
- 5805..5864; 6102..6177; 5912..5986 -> -1.74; 14.6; 14.1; 14.4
